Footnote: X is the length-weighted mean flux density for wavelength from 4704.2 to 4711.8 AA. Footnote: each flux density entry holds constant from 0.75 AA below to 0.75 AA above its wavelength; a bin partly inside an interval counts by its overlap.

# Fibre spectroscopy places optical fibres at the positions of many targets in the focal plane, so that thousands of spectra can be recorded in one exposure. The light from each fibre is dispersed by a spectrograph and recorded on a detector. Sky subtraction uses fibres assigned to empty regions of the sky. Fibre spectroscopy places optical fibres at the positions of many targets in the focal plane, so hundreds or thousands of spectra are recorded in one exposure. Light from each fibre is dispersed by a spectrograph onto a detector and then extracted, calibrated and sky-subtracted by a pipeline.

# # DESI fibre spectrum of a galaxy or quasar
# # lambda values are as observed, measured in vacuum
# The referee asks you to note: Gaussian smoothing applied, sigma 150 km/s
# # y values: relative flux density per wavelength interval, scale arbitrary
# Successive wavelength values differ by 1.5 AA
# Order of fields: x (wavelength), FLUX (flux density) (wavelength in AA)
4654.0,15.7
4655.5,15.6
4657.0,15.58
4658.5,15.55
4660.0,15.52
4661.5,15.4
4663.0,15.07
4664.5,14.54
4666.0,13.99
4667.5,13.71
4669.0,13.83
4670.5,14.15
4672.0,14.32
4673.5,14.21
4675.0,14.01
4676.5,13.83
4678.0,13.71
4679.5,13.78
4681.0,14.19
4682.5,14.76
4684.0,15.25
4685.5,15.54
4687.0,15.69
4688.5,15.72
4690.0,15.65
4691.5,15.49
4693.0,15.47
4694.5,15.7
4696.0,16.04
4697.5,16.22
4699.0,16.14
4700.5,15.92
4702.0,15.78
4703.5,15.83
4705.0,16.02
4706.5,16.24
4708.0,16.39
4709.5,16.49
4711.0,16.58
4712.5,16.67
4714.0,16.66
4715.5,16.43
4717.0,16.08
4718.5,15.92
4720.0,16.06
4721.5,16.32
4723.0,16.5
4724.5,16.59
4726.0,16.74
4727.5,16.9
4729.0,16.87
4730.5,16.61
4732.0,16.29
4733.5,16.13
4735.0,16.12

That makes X 16.3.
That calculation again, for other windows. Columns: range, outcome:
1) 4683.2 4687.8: 15.5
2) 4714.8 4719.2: 16.1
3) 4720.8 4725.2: 16.5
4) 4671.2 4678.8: 14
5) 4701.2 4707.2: 16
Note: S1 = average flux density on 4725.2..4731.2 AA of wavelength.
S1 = 16.8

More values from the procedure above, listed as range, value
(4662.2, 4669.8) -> 14.2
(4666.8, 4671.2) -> 13.9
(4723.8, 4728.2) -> 16.7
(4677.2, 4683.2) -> 14.1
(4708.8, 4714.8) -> 16.6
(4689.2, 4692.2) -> 15.6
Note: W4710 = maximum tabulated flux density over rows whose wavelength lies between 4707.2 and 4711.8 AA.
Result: 16.58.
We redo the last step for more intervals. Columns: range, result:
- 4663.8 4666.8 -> 14.54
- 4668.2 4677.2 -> 14.32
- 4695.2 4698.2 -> 16.22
